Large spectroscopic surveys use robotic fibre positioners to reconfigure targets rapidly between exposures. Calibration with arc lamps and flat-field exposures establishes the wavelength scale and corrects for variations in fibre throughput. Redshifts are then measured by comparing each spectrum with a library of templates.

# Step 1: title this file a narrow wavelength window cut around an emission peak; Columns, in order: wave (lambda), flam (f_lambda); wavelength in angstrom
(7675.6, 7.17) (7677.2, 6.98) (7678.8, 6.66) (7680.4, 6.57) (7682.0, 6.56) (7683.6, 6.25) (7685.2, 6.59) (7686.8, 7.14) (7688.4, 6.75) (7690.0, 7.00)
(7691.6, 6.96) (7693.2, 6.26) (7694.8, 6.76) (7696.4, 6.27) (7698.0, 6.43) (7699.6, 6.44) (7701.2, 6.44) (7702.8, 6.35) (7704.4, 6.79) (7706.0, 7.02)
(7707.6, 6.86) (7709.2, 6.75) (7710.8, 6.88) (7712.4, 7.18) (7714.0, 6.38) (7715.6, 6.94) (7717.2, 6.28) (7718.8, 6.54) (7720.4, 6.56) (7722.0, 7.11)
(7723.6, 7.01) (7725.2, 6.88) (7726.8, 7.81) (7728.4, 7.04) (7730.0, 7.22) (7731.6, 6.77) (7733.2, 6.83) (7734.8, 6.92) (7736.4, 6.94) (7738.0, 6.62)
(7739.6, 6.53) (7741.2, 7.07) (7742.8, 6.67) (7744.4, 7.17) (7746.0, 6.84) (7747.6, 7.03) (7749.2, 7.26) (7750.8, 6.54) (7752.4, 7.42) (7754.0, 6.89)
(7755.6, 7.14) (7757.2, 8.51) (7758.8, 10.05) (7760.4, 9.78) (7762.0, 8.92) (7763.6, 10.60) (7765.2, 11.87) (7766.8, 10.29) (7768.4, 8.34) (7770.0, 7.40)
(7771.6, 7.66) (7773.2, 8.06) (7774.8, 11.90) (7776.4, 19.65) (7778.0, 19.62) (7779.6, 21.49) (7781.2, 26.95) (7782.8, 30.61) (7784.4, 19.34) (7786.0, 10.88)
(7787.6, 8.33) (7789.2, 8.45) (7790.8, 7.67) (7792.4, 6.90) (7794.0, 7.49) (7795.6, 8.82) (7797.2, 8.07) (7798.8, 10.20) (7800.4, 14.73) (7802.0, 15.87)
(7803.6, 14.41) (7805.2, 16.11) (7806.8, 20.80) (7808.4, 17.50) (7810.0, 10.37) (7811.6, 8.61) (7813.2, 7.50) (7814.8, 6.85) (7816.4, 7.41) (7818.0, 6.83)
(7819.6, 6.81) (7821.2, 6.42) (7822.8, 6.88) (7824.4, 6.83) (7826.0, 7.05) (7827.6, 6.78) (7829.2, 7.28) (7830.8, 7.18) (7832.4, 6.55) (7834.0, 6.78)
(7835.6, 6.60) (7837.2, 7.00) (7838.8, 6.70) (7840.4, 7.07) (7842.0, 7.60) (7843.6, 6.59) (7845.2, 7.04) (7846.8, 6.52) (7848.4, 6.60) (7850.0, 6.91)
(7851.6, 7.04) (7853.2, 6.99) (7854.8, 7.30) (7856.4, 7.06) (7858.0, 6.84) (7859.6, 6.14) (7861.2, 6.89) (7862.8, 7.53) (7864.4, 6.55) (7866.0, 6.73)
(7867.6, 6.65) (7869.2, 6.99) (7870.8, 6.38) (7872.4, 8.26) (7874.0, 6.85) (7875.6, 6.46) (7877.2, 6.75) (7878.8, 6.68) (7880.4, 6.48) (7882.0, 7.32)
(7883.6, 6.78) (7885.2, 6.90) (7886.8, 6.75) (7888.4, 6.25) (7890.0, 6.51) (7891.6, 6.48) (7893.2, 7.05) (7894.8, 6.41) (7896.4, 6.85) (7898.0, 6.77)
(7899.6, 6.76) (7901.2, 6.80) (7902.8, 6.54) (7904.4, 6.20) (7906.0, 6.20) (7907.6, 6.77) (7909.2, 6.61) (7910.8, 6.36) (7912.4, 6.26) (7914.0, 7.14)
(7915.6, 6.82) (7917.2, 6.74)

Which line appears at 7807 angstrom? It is [N II] 6583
